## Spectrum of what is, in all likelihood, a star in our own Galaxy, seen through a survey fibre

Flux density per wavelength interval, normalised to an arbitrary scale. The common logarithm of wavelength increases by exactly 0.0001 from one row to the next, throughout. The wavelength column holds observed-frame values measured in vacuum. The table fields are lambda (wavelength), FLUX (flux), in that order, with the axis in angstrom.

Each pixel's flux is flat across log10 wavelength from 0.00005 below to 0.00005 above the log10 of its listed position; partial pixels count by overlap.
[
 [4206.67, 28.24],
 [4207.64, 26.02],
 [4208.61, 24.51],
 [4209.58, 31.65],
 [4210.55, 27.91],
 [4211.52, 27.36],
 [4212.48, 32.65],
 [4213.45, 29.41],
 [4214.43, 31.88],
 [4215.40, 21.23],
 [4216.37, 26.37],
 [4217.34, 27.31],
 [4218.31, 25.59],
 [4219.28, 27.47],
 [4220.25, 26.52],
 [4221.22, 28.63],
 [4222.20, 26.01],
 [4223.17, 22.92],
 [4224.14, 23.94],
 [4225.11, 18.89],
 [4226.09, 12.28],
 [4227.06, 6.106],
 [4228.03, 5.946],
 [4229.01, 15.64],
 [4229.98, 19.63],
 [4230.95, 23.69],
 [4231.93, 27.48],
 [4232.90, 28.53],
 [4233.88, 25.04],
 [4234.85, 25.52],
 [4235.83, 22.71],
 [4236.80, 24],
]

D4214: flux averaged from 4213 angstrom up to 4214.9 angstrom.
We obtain 30.5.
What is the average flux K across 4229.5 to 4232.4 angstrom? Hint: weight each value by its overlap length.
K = 23.6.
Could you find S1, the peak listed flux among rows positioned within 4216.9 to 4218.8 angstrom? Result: 27.31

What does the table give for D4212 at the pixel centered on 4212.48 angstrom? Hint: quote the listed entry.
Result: 32.65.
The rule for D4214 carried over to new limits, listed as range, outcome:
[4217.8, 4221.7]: 27.1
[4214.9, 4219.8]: 25.7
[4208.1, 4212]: 27.9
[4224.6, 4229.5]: 11.8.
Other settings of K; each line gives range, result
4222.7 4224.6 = 23.5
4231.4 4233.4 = 27.8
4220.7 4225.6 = 24.1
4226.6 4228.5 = 6.04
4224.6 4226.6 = 15.6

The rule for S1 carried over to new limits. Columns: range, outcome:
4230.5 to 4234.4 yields 28.53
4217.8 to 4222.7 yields 28.63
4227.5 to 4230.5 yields 19.63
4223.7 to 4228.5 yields 23.94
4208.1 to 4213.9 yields 32.65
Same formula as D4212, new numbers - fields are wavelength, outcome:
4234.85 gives 25.52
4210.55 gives 27.91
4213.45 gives 29.41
